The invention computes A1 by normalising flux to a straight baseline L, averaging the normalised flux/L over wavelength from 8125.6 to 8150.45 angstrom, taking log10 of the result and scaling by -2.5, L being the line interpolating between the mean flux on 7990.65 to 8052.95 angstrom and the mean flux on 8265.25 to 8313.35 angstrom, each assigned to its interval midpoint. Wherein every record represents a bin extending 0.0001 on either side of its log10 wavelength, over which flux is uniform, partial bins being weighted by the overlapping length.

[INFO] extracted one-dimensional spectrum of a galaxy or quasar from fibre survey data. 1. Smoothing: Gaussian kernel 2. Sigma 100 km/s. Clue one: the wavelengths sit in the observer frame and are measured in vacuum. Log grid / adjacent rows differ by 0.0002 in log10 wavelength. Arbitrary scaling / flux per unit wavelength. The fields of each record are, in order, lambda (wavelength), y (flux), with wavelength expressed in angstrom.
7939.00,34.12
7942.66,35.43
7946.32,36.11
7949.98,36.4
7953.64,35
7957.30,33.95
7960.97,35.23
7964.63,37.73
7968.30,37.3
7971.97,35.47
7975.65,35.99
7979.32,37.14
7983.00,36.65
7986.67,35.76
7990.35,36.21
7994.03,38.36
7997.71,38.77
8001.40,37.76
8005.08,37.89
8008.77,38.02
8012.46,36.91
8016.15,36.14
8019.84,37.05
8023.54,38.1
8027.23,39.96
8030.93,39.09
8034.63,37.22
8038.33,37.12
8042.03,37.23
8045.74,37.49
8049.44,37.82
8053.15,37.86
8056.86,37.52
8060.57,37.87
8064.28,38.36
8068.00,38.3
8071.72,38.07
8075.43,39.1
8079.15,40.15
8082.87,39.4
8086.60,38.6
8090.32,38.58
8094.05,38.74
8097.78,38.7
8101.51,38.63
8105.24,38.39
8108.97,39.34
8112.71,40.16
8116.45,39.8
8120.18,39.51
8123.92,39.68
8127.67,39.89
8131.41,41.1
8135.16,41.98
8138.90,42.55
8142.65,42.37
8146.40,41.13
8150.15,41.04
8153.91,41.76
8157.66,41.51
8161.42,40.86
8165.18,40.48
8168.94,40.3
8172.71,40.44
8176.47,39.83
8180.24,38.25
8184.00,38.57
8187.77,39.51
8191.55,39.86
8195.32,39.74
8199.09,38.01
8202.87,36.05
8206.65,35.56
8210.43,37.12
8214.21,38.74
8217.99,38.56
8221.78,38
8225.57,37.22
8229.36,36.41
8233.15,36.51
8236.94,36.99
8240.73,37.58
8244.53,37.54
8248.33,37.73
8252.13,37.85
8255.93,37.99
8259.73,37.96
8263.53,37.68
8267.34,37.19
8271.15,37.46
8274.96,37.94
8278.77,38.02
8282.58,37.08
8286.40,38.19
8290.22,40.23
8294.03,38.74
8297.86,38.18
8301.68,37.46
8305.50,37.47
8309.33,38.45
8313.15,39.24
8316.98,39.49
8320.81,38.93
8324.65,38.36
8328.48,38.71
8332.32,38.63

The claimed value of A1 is -0.10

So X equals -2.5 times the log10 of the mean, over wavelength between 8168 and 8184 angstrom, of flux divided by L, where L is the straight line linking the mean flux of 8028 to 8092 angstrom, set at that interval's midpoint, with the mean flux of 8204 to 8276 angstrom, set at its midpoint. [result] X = -0.05 mag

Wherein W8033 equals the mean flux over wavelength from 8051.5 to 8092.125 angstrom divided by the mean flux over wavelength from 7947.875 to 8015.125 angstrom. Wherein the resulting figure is 1.1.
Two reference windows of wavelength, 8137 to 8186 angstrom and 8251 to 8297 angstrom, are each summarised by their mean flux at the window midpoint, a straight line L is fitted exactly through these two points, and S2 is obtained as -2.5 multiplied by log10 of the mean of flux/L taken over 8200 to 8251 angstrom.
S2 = 0.05 mag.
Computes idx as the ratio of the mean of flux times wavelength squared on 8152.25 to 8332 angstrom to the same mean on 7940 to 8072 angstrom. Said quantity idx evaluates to 1.1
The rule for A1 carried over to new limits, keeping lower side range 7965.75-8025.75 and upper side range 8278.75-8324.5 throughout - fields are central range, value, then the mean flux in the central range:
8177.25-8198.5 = -0.03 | 39.2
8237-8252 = 0.02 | 37.6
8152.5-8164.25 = -0.10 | 41.3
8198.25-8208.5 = 0.05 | 36.4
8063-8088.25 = -0.04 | 38.9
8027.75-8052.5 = -0.01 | 37.8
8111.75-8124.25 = -0.06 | 39.8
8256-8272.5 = 0.02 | 37.6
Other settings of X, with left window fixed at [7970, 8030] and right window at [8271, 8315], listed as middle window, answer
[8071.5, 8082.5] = -0.05 mag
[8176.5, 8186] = -0.02 mag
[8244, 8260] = 0.01 mag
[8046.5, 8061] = -0.01 mag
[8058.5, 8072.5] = -0.02 mag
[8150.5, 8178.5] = -0.08 mag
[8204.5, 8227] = 0.01 mag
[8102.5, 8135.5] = -0.06 mag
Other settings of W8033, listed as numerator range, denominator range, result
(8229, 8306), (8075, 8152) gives 0.94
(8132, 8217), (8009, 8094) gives 1.04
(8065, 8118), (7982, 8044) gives 1.04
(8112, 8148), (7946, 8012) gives 1.11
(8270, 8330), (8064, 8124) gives 0.98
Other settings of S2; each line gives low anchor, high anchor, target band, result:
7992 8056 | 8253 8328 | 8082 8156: -0.06 mag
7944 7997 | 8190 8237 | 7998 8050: -0.03 mag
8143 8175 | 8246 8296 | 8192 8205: 0.05 mag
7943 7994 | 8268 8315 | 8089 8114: -0.06 mag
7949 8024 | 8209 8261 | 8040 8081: -0.03 mag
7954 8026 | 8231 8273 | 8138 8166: -0.12 mag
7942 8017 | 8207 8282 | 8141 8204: -0.08 mag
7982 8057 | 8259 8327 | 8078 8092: -0.04 mag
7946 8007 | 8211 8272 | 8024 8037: -0.05 mag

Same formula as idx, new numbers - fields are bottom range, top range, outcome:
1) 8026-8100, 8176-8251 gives 1.02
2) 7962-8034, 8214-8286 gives 1.07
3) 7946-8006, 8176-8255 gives 1.10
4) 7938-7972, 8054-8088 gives 1.11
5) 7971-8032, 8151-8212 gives 1.10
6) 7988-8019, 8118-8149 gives 1.13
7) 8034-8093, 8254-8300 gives 1.05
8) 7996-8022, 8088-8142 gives 1.09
